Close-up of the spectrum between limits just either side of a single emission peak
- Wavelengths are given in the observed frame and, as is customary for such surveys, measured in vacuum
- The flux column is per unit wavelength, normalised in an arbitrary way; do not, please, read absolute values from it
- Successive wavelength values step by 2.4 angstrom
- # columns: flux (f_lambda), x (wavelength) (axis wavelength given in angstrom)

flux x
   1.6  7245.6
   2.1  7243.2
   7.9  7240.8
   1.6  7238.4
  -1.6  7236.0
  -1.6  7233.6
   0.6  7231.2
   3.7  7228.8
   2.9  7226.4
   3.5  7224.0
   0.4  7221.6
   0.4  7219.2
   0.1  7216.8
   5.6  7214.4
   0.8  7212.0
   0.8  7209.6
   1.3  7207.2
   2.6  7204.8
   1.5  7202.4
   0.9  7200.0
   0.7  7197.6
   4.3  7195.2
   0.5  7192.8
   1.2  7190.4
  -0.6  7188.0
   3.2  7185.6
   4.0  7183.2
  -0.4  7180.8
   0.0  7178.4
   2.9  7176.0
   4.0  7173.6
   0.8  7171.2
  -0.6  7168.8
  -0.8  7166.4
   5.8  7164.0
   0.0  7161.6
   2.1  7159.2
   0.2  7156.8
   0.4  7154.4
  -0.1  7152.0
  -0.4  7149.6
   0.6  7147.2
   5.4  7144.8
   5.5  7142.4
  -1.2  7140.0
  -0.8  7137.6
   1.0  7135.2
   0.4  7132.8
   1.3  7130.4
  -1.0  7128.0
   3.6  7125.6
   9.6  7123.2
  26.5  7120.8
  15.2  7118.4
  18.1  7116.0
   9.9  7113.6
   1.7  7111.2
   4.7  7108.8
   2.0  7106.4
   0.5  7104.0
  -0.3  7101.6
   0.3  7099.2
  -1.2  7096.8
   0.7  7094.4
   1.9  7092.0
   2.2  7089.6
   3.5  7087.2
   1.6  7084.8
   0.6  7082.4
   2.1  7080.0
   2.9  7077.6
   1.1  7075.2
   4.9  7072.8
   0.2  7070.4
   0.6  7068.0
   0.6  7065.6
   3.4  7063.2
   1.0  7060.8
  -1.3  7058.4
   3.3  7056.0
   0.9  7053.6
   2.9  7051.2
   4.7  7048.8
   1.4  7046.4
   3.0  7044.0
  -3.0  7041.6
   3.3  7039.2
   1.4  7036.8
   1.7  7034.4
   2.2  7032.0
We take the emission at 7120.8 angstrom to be [O II] 3727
